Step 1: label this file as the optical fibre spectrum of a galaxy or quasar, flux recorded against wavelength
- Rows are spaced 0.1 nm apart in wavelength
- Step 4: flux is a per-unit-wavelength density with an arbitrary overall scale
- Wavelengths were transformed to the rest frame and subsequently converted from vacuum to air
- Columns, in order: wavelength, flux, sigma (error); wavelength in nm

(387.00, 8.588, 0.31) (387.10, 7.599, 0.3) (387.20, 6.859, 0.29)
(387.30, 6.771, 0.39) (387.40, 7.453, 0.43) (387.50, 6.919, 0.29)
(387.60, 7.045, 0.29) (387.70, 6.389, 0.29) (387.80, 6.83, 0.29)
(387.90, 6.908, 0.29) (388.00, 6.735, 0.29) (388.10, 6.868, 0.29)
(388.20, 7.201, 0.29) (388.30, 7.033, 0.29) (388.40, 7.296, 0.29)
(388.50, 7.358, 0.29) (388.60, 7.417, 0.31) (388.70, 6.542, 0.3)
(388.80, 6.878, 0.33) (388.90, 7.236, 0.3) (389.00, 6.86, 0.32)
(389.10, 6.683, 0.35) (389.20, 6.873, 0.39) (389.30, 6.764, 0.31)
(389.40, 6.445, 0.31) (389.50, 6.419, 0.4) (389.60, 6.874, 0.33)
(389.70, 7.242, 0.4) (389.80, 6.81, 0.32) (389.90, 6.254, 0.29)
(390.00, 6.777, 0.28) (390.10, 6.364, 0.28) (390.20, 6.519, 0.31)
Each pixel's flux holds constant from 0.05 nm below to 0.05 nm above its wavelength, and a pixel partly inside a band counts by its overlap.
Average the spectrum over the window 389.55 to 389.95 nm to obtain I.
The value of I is 6.79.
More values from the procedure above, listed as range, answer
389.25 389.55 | 6.54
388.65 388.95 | 6.89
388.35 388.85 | 7.1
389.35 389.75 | 6.74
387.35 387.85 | 6.93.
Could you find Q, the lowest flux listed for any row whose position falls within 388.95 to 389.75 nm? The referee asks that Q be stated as 6.419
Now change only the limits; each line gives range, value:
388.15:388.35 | 7.033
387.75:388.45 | 6.735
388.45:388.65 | 7.358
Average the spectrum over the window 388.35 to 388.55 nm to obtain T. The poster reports 7.33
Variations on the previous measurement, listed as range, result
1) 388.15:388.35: 7.12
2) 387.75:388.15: 6.84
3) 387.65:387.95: 6.71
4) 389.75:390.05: 6.61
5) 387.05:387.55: 7.12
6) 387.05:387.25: 7.23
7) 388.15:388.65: 7.26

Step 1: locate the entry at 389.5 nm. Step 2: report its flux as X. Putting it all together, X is 6.419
